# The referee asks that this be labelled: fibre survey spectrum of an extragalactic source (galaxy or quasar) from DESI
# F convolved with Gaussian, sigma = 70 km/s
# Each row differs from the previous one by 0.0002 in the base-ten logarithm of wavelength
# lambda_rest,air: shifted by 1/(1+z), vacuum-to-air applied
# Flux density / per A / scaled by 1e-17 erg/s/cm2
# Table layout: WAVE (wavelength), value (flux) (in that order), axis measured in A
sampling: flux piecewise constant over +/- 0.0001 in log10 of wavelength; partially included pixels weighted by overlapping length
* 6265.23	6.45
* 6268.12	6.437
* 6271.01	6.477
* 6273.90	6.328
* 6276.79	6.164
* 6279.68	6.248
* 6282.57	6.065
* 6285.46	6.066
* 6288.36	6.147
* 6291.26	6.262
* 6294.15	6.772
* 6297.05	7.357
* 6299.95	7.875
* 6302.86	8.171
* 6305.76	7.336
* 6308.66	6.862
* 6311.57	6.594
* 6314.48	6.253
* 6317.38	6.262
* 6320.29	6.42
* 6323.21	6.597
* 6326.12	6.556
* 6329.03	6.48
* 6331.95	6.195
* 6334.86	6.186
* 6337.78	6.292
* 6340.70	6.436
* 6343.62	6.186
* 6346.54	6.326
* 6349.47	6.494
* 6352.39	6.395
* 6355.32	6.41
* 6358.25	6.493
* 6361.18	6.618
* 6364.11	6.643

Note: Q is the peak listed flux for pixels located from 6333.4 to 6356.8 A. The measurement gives 6.494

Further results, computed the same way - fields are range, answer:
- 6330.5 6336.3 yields 6.195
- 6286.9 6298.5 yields 7.357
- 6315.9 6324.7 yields 6.597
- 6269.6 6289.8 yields 6.477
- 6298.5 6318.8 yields 8.171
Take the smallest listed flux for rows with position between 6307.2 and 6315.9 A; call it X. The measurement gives 6.253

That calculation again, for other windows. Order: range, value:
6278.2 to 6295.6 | 6.065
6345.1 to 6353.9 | 6.326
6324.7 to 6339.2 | 6.186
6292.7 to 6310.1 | 6.772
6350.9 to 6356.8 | 6.395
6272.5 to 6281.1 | 6.164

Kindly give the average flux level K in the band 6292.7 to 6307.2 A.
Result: 7.5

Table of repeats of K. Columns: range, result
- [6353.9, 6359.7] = 6.45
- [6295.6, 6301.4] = 7.62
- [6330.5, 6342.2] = 6.28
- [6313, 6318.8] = 6.27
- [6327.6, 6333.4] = 6.33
